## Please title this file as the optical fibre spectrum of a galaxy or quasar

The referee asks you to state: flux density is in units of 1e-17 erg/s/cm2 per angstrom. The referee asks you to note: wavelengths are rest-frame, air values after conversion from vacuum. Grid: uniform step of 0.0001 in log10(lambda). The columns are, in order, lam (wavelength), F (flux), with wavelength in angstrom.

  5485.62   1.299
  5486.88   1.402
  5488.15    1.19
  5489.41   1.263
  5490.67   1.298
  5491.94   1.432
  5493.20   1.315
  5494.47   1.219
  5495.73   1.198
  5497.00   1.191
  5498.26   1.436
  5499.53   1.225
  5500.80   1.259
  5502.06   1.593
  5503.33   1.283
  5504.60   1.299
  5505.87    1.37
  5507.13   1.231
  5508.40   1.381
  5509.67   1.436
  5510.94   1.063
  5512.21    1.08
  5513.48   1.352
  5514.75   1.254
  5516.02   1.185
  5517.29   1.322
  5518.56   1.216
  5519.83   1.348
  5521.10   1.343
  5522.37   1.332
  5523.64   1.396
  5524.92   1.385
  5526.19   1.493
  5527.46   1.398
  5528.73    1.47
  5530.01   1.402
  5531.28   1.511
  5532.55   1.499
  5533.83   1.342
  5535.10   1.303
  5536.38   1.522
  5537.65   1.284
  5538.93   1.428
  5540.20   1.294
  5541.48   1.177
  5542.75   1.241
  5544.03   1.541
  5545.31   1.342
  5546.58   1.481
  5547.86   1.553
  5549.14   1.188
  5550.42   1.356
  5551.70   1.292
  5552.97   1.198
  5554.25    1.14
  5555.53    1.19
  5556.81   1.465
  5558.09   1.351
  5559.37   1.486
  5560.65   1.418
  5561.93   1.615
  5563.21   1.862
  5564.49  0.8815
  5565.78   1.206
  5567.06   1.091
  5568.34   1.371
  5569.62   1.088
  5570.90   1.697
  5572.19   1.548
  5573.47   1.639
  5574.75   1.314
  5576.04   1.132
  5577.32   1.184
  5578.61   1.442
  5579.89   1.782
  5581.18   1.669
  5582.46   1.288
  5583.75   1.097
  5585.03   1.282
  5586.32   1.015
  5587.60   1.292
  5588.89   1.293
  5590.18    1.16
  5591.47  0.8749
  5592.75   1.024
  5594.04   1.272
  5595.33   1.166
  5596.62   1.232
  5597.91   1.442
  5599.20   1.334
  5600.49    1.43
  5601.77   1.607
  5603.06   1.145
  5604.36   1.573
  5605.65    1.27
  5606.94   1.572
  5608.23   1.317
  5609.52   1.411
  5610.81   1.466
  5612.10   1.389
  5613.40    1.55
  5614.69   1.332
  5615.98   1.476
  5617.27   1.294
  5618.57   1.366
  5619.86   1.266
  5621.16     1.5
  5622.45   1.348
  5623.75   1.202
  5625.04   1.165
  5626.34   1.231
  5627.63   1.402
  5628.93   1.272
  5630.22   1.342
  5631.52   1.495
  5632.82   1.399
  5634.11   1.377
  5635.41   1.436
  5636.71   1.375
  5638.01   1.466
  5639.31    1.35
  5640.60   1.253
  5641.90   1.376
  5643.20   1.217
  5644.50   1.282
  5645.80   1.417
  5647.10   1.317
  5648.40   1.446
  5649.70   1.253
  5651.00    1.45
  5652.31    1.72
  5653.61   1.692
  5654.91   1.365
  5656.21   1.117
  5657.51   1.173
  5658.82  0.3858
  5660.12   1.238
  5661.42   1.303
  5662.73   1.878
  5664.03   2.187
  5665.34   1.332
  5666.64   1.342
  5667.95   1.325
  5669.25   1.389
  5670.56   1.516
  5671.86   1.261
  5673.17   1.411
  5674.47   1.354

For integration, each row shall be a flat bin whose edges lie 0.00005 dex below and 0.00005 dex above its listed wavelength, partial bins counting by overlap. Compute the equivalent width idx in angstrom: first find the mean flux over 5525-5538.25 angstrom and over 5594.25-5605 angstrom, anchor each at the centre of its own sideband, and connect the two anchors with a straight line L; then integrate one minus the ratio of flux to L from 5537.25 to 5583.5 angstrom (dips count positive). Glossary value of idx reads 1.0 angstrom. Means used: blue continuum 1.42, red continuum 1.36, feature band 1.37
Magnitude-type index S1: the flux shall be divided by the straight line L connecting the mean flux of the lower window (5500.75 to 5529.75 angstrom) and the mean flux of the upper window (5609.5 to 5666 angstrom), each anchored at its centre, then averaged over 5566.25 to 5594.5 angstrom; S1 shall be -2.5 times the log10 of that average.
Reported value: 0.04 mag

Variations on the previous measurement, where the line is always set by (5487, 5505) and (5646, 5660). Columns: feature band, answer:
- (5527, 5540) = -0.09 mag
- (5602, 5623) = -0.08 mag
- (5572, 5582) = -0.13 mag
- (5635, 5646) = -0.04 mag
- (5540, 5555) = -0.01 mag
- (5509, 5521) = 0.04 mag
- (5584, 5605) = 0.03 mag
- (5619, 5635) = -0.03 mag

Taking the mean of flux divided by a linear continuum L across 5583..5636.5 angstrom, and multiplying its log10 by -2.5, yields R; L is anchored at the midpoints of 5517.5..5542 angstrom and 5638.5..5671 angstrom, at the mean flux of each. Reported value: 0.04 mag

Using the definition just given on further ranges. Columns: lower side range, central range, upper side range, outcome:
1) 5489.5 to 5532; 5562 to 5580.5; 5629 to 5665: -0.025 mag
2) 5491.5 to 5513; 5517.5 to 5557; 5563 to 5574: -0.026 mag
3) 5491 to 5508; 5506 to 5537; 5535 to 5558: -0.018 mag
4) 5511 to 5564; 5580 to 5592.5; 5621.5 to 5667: 0.105 mag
